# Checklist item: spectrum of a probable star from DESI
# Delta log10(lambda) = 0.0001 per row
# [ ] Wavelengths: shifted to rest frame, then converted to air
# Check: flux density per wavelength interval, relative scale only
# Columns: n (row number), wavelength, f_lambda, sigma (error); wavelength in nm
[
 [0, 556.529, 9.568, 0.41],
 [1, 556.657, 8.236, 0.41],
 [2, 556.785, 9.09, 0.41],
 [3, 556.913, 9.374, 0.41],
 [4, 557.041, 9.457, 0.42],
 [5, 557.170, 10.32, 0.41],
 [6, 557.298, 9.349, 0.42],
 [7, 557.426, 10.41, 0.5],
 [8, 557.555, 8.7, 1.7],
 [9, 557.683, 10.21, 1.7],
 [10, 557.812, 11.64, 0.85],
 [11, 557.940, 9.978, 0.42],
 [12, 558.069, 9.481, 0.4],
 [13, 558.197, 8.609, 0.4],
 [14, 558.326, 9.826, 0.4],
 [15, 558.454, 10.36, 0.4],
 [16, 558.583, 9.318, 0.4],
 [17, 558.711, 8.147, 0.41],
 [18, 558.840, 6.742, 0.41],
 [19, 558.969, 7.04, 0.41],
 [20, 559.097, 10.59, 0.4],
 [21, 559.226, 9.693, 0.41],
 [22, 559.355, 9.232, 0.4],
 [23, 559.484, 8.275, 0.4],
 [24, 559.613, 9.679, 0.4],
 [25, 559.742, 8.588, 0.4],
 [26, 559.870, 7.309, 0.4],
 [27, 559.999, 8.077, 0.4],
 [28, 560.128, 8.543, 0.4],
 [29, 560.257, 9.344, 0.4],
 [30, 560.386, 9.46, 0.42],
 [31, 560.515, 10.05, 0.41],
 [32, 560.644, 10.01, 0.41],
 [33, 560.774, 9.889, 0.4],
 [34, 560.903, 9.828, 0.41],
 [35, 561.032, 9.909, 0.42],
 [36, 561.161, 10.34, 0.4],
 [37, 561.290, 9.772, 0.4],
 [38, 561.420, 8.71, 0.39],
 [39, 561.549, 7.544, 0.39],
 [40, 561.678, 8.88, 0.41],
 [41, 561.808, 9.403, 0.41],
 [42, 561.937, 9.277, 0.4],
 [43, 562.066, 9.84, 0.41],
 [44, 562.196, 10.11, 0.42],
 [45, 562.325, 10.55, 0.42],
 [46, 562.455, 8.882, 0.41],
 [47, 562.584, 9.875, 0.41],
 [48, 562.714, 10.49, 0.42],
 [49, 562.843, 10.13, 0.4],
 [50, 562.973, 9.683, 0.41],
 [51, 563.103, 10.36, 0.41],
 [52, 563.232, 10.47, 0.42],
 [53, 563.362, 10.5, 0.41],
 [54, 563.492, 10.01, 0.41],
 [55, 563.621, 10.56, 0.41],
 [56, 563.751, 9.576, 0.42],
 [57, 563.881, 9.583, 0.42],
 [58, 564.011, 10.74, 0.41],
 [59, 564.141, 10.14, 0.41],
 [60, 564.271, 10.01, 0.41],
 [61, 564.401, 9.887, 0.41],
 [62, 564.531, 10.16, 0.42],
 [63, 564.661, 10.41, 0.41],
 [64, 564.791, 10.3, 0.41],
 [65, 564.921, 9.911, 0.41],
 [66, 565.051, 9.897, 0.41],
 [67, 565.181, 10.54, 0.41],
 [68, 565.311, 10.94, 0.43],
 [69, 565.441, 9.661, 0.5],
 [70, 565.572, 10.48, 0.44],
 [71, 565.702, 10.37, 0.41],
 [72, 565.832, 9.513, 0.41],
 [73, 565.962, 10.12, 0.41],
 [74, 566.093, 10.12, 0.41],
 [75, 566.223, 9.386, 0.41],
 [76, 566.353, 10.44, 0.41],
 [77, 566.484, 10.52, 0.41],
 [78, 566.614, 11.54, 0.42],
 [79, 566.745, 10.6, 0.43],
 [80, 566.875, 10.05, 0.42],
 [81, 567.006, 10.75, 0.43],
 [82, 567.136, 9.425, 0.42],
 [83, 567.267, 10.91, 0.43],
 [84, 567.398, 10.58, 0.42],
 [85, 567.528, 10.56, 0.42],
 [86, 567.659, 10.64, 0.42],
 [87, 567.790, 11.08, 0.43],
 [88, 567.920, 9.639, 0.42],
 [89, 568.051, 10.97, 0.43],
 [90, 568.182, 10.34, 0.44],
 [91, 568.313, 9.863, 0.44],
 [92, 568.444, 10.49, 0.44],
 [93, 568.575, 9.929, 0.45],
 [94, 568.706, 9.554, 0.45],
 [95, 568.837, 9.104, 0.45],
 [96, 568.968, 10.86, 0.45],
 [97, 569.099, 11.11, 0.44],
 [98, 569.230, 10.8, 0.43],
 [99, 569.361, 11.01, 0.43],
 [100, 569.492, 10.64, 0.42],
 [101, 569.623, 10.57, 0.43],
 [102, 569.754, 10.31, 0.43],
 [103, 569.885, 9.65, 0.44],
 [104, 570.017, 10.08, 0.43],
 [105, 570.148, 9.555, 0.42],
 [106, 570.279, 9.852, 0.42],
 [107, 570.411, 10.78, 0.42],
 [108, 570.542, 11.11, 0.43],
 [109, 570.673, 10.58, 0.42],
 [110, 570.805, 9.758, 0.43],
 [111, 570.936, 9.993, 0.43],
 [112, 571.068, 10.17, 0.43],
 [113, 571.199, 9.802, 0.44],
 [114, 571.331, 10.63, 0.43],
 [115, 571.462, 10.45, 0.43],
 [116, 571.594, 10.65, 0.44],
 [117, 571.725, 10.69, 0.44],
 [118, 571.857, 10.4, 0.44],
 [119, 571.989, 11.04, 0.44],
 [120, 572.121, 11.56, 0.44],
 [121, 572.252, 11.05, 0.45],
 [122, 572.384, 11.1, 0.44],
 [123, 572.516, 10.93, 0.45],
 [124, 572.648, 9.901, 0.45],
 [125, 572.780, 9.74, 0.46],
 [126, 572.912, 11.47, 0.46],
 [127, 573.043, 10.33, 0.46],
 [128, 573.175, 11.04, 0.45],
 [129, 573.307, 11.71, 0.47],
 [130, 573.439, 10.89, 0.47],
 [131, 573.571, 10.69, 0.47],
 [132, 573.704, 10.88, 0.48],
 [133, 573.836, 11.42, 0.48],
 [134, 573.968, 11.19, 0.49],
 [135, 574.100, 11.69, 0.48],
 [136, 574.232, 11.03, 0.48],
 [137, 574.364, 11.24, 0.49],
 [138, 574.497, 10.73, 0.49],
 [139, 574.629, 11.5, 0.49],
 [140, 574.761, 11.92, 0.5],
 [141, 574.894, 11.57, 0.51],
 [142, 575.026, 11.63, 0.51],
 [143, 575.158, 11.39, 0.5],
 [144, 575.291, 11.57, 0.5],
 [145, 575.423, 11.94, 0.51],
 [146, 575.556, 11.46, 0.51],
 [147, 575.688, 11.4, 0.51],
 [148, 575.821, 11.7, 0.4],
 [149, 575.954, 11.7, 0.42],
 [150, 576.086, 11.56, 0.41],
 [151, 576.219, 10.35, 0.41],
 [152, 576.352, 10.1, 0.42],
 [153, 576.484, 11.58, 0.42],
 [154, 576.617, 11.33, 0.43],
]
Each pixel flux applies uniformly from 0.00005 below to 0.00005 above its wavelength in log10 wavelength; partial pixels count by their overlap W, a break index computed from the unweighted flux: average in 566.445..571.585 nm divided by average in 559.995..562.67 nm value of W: 1.1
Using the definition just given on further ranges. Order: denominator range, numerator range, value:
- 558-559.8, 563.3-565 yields 1.13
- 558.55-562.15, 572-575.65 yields 1.23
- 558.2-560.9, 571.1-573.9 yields 1.19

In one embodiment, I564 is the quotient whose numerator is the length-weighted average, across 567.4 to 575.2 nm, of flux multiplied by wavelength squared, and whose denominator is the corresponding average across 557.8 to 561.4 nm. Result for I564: 1.20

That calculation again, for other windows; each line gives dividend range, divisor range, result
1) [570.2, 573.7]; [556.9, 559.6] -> 1.19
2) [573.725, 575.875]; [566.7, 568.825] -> 1.14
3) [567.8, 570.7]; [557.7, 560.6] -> 1.17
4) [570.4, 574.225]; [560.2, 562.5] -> 1.17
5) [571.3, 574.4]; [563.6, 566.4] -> 1.11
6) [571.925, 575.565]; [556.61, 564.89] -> 1.22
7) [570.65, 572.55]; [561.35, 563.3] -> 1.14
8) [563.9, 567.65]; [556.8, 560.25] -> 1.15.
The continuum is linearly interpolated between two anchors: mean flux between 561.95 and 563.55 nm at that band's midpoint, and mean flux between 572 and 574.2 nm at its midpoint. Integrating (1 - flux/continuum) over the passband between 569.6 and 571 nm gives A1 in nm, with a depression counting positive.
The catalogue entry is 0.07 nm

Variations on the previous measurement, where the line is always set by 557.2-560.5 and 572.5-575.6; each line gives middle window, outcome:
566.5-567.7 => -0.04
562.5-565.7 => -0.10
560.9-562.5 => 0.01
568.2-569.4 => 0.02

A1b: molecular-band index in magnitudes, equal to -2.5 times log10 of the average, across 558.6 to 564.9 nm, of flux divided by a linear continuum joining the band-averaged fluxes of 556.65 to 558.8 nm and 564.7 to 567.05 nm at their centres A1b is 0.05 mag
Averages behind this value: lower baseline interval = 9.56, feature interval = 9.52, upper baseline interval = 10.3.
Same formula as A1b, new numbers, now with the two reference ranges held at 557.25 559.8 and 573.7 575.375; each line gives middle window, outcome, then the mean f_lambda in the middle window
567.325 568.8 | 0.02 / 10.3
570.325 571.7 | 0.05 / 10.4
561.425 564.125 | 0.01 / 9.81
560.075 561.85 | 0.02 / 9.41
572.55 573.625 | 0.05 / 10.7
